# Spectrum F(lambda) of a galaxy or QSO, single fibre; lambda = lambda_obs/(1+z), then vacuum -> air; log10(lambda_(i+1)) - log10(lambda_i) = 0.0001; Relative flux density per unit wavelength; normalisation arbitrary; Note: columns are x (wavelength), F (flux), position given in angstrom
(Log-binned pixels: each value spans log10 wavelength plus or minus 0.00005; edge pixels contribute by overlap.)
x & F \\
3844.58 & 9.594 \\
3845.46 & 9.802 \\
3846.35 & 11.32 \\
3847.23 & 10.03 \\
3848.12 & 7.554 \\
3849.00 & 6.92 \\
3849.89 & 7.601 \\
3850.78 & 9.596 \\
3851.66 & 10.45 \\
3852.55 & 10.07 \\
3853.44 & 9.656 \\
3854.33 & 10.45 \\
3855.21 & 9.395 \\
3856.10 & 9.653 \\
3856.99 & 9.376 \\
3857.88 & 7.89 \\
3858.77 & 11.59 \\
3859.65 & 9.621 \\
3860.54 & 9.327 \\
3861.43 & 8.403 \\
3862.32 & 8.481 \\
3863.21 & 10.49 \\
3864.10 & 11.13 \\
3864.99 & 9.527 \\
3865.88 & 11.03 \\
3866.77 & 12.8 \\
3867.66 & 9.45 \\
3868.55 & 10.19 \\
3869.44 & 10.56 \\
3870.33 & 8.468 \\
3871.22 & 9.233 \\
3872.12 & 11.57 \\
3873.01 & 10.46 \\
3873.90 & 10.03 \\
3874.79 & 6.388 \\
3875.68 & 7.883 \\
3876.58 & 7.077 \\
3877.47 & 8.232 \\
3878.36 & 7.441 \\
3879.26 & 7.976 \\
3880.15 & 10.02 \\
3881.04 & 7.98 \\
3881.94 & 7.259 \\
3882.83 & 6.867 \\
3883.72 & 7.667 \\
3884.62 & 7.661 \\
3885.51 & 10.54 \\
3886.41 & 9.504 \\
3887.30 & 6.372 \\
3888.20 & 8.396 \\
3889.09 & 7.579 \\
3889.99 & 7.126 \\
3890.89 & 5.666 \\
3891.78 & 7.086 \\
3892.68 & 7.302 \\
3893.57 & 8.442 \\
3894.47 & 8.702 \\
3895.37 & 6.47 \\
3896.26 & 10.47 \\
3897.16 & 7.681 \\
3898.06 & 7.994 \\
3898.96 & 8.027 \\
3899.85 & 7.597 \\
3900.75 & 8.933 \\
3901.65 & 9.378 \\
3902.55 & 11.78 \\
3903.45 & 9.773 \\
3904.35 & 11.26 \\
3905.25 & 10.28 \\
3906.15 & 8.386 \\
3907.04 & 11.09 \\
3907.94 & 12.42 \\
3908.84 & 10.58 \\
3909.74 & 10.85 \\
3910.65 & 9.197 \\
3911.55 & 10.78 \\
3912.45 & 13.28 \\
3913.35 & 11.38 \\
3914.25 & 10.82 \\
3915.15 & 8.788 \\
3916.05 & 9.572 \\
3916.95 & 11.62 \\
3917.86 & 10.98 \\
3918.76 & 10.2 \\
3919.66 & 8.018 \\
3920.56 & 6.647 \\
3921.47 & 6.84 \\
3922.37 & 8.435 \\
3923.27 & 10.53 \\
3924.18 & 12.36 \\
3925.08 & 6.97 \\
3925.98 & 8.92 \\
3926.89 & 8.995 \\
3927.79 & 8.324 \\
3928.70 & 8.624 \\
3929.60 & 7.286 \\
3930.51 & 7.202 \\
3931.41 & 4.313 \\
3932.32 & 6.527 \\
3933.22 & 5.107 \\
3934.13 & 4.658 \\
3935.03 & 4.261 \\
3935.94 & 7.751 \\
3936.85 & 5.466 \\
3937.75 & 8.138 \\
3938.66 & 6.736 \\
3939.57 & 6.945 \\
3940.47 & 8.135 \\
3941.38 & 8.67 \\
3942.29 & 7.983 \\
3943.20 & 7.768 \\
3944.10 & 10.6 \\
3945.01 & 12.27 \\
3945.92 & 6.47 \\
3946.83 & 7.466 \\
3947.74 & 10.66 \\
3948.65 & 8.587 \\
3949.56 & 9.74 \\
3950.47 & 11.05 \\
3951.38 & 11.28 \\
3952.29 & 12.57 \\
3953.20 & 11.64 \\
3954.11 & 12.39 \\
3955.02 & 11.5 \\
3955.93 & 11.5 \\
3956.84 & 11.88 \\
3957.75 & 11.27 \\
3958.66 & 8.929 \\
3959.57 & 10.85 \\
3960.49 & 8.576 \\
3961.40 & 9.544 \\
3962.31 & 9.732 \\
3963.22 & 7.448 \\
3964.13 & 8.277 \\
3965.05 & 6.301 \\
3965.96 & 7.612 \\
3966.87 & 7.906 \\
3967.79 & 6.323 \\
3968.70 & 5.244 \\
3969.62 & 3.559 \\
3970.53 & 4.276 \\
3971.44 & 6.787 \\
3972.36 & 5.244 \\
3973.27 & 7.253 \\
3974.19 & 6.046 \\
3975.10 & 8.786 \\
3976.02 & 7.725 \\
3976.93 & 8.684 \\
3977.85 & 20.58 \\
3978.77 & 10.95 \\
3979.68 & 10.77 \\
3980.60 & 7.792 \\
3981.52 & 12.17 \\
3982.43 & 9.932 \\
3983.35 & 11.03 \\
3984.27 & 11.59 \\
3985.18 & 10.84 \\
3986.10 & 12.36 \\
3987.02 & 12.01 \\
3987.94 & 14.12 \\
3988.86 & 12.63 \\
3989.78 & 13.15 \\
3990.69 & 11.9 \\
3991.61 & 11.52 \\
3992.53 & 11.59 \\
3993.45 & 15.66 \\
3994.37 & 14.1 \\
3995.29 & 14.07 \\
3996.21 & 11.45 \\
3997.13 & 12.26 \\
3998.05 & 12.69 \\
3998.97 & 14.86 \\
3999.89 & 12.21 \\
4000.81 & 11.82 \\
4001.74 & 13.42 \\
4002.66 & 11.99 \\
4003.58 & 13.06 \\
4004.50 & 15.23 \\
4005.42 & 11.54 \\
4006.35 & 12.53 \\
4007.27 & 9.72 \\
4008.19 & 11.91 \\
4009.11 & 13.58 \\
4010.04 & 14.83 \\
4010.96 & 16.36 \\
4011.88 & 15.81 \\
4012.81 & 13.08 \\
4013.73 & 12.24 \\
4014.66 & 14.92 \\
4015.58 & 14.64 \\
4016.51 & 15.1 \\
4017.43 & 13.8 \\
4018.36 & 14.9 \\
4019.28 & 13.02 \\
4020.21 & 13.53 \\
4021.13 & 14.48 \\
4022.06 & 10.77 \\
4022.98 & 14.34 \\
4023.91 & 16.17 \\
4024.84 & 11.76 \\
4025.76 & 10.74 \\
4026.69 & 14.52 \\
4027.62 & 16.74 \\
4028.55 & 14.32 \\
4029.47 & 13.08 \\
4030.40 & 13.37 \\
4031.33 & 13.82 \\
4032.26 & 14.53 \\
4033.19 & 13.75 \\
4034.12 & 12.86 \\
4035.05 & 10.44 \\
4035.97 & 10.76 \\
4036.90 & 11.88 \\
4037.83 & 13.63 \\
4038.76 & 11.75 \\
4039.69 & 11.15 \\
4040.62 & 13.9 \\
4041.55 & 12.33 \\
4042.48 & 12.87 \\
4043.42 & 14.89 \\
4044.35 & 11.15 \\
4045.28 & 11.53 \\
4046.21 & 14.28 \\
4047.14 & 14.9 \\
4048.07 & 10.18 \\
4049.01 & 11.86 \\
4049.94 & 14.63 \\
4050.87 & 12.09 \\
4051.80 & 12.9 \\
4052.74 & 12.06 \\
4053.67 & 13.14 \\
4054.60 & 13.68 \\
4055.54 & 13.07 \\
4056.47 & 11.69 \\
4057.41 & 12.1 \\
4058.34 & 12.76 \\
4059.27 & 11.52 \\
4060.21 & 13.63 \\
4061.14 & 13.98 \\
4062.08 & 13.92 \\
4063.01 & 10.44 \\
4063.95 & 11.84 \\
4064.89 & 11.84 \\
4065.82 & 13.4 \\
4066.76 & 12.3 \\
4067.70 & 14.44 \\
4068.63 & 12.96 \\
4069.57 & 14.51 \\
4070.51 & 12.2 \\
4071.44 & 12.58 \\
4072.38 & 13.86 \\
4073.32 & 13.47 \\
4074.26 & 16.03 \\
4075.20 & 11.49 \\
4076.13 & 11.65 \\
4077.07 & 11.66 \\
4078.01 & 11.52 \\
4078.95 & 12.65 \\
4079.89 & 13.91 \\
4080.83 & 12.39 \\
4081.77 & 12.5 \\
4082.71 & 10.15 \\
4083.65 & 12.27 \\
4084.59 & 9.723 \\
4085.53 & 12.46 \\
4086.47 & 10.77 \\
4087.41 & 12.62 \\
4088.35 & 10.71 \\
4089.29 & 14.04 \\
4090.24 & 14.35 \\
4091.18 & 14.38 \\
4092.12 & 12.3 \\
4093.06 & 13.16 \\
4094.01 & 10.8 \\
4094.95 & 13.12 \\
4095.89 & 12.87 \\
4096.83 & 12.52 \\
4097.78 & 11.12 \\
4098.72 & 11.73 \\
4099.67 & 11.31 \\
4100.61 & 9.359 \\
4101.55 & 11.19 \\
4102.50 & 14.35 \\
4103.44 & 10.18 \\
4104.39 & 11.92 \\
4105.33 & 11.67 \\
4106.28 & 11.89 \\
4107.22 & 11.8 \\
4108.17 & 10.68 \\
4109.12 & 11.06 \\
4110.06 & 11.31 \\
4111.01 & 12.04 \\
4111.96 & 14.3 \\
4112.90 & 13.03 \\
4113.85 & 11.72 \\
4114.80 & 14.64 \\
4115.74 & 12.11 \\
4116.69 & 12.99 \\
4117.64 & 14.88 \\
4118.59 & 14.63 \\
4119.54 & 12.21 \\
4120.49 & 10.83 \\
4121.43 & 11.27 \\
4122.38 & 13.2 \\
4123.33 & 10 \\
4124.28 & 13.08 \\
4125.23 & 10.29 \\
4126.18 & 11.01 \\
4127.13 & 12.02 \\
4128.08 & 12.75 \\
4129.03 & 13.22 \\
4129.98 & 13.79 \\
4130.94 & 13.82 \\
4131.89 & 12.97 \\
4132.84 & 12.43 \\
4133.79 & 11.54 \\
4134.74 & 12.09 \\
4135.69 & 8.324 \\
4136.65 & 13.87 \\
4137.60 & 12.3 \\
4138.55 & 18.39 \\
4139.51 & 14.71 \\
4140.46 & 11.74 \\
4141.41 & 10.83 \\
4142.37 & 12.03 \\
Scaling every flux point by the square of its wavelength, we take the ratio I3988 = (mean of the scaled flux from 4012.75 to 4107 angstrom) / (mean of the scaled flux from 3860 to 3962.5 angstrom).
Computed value 1.5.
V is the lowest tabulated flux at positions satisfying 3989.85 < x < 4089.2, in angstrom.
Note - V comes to 9.72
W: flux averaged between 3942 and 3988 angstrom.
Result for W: 9.49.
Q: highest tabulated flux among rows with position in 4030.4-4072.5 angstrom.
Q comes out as 14.9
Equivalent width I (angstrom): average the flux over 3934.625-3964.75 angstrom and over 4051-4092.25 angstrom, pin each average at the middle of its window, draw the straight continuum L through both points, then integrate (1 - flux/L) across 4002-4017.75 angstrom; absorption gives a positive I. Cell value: -3.77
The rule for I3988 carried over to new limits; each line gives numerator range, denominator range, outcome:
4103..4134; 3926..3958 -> 1.55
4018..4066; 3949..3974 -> 1.53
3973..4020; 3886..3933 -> 1.46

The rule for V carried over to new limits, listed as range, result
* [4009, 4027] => 10.74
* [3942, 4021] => 3.559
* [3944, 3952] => 6.47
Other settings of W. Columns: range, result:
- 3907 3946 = 8.69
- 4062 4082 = 12.8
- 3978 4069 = 12.9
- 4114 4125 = 12.6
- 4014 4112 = 12.7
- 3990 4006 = 12.9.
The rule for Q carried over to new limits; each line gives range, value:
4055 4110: 16.03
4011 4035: 16.74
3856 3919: 13.28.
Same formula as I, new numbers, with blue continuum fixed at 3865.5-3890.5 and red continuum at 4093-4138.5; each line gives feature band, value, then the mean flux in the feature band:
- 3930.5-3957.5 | 2.9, 8.69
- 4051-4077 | -3.1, 12.8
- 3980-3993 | -1.6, 11.6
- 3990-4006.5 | -3.8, 12.9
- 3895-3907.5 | -0.2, 9.25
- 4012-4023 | -3.1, 13.8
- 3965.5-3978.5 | 3.2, 7.62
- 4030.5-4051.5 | -3.0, 12.7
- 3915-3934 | 2.2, 8.32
